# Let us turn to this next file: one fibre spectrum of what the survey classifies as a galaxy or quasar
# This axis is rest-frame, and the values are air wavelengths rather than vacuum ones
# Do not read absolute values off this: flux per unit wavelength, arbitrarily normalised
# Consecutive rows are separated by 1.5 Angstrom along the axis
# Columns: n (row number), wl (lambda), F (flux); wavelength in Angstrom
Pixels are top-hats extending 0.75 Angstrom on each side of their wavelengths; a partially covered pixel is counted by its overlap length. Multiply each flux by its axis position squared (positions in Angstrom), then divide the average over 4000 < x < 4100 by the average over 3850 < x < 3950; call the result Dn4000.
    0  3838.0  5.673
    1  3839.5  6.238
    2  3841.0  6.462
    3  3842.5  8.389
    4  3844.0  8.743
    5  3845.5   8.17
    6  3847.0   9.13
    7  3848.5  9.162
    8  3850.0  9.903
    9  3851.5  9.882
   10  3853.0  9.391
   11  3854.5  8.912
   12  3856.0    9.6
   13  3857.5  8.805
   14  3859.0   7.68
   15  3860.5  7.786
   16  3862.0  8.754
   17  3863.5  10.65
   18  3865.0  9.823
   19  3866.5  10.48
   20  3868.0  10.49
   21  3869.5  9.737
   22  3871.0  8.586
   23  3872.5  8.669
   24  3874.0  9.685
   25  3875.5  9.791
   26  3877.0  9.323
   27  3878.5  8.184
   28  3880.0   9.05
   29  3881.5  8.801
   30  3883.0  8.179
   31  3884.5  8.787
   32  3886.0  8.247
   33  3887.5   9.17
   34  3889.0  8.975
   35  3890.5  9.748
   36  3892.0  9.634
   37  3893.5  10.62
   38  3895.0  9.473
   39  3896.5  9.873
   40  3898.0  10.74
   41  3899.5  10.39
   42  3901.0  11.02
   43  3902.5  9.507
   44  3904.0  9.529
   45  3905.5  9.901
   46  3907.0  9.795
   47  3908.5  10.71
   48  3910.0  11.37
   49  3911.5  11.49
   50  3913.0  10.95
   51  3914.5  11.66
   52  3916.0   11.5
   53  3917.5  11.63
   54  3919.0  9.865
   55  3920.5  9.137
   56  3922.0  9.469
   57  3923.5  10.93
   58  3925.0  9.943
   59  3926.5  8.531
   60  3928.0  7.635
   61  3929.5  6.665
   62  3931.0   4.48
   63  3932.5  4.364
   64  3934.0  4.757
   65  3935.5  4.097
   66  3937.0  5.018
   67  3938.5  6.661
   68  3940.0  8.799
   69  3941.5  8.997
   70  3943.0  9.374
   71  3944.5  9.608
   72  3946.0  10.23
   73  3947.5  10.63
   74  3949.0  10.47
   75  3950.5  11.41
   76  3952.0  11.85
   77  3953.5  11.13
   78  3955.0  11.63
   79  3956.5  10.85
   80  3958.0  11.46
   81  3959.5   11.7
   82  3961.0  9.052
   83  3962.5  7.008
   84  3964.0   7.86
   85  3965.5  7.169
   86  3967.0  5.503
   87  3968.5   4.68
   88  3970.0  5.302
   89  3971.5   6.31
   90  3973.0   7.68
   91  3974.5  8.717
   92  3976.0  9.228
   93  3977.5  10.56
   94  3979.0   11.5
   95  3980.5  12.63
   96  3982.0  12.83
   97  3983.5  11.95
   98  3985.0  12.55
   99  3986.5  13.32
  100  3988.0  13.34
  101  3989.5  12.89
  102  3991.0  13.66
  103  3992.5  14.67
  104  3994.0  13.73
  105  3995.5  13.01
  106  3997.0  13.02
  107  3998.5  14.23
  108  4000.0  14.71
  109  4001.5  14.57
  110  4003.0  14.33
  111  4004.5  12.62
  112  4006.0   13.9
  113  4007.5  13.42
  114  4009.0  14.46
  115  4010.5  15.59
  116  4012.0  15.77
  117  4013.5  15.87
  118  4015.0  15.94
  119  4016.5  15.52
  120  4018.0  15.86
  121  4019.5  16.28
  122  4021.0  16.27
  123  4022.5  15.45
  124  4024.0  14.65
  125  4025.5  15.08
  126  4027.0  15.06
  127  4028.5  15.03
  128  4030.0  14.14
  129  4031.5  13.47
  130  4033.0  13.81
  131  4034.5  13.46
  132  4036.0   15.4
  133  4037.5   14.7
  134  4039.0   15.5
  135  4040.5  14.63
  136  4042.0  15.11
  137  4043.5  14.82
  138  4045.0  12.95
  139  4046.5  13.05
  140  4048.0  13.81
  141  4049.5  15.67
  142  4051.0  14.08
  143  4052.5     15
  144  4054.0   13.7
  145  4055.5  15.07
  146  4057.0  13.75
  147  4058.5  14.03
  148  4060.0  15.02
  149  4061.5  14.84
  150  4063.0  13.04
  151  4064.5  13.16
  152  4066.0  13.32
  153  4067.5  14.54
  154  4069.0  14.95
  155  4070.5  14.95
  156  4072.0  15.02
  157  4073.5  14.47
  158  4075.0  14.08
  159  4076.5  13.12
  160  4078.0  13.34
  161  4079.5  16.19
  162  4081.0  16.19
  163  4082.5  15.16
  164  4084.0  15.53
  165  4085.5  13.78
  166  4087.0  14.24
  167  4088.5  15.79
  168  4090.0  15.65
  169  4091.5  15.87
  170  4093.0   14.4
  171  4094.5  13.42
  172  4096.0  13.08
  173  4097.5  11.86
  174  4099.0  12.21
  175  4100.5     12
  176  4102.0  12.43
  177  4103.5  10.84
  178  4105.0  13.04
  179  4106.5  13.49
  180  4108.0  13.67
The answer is 1.70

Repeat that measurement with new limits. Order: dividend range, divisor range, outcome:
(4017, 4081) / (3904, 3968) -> 1.68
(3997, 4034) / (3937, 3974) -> 1.72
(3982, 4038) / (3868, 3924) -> 1.54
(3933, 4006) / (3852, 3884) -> 1.20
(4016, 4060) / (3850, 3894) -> 1.73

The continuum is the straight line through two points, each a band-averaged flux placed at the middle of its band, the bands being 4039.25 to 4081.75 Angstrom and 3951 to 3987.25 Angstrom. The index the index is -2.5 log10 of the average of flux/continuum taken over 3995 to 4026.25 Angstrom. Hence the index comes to -0.24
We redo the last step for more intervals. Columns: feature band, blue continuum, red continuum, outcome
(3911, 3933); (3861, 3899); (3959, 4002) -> 0.08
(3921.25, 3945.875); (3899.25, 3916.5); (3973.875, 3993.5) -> 0.43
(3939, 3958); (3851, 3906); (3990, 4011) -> 0.16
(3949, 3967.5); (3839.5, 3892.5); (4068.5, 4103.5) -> 0.14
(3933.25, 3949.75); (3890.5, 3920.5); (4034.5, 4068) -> 0.38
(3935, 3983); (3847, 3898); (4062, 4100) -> 0.24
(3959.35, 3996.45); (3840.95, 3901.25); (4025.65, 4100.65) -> 0.18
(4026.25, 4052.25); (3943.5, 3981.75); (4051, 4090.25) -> -0.11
